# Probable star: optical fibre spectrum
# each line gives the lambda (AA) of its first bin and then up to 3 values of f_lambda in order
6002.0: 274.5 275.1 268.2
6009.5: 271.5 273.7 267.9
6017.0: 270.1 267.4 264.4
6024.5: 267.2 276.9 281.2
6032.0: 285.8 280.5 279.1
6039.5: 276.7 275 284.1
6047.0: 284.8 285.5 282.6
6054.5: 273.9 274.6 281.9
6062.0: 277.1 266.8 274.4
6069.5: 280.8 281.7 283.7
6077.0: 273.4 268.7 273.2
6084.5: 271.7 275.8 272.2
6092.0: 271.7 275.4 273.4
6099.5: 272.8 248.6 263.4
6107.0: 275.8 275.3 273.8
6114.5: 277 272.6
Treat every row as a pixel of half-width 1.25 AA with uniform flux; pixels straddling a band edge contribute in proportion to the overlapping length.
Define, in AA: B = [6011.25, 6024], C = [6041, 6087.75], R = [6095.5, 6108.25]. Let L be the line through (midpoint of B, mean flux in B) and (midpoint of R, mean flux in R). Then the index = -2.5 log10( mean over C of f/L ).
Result -0.039 mag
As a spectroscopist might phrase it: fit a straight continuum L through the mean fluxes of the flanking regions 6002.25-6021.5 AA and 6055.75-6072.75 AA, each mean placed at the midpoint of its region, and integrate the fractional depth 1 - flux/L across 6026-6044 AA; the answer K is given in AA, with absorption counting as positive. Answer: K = -0.4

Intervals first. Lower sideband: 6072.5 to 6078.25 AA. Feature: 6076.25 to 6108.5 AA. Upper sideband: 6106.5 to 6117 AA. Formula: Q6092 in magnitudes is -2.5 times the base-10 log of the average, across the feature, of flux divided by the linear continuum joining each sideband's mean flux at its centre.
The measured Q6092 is 0.03 mag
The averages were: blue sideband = 279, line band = 270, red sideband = 275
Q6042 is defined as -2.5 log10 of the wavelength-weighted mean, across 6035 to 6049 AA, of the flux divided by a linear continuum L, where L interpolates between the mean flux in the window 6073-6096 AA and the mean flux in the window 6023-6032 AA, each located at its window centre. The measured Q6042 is -0.02 mag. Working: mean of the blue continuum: 276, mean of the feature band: 280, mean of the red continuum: 274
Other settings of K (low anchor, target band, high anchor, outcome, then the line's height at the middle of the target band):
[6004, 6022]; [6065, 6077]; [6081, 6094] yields -0.3 AA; 272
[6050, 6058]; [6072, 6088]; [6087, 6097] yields 0.0 AA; 275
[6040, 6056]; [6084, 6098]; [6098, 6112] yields -0.1 AA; 271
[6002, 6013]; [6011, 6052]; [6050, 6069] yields -0.3 AA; 274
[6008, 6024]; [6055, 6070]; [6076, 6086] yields -0.3 AA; 271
